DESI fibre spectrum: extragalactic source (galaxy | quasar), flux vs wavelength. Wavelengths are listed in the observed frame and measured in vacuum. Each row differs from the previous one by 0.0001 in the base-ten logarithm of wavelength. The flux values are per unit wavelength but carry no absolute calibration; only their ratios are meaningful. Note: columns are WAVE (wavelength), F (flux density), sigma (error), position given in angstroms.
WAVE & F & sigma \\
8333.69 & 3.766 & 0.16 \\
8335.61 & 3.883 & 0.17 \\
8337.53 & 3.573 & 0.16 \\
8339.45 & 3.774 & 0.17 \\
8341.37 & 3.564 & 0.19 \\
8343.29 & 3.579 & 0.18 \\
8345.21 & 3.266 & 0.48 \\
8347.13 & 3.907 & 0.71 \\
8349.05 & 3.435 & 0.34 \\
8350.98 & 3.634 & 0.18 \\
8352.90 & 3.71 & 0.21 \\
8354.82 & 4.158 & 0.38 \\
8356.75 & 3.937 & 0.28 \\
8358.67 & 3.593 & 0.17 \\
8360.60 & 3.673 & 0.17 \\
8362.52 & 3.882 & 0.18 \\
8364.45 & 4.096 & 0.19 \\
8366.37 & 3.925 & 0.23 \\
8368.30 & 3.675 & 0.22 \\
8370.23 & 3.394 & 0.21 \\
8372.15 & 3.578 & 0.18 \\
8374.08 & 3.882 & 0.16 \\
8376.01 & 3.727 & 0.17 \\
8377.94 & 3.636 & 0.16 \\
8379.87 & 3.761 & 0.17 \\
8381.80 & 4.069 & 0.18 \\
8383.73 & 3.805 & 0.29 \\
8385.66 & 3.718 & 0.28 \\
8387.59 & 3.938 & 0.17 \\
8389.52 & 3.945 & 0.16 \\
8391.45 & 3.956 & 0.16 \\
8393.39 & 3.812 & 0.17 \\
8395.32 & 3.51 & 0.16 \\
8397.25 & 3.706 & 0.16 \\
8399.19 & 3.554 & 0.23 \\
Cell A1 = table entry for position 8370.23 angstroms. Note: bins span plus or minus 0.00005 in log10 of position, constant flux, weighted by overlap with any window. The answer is 3.394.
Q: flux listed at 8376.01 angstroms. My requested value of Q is 3.727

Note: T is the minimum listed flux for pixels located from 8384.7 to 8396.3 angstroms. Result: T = 3.51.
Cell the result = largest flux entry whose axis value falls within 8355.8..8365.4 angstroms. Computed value 4.096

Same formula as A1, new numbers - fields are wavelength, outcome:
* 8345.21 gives 3.266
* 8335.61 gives 3.883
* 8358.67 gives 3.593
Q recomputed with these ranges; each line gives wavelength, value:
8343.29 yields 3.579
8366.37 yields 3.925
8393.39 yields 3.812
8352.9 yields 3.71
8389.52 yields 3.945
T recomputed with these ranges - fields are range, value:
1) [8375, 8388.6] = 3.636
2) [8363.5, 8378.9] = 3.394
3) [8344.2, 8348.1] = 3.266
